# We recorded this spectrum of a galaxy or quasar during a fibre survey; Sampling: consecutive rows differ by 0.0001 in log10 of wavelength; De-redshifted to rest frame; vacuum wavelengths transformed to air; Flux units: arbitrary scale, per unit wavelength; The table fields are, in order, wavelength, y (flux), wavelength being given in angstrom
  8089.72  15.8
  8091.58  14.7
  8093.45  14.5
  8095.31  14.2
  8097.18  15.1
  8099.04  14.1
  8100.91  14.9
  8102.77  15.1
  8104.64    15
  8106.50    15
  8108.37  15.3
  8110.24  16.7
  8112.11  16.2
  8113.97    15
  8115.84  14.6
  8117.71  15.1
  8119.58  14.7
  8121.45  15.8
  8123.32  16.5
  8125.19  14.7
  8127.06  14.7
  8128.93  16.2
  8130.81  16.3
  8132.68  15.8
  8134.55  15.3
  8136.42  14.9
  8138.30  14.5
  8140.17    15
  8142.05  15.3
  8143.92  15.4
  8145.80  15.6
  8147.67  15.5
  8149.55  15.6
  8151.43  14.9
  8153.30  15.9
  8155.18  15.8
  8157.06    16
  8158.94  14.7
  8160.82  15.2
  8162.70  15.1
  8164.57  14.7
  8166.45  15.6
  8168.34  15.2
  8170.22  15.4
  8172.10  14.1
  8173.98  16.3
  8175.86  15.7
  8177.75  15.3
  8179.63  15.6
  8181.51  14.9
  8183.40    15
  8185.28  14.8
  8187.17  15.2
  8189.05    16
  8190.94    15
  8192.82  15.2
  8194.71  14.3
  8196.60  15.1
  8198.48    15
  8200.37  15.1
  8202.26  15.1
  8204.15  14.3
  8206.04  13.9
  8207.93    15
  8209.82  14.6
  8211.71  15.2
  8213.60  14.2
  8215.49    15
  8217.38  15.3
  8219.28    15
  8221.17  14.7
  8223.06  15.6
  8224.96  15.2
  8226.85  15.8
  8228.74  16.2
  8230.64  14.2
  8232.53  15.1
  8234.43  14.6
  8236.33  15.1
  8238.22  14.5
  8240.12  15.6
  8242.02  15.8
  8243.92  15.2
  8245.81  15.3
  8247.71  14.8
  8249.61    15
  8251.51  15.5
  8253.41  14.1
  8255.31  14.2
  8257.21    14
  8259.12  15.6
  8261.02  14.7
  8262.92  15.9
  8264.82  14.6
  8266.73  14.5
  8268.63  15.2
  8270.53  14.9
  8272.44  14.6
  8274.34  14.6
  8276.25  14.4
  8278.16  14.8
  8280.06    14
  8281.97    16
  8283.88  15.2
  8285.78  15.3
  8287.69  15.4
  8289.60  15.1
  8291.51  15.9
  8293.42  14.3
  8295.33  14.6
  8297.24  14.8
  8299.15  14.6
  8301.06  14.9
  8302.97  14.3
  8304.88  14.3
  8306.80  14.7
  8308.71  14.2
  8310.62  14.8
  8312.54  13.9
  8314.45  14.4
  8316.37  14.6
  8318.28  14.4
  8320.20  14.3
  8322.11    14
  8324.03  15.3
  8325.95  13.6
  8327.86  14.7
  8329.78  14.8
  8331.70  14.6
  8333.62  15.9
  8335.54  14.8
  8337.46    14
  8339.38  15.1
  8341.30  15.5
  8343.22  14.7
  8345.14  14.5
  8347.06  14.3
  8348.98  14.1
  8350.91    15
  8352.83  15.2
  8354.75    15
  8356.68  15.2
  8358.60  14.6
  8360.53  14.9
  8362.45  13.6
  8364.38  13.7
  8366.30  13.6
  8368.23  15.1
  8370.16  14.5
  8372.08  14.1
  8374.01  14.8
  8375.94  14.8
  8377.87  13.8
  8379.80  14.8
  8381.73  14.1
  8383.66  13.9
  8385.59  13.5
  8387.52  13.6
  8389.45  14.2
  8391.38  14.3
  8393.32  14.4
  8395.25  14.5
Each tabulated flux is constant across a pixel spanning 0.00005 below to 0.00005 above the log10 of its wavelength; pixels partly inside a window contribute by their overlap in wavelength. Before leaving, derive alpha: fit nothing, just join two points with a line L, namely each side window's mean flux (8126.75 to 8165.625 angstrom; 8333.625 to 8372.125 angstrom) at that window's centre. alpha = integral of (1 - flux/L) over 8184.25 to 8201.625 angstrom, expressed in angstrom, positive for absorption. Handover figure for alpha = 0.1 angstrom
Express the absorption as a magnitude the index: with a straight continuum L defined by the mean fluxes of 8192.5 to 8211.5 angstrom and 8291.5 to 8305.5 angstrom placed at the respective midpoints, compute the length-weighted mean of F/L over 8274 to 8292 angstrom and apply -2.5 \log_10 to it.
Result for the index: -0.029 mag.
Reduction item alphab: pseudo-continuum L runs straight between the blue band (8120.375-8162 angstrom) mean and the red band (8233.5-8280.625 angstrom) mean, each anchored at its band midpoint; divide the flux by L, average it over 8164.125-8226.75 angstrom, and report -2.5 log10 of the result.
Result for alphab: 0.008 mag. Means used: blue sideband 15.4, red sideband 14.9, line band 15.1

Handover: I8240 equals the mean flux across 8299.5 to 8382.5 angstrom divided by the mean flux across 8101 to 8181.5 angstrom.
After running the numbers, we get 0.95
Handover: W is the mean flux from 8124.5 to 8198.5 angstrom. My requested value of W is 15.3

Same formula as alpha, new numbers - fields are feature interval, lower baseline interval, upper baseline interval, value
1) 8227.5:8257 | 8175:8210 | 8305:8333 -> -0.4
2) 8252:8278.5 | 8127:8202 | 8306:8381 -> 0.3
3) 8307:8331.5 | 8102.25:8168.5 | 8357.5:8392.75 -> 0.1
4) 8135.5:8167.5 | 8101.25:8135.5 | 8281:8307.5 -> 0.1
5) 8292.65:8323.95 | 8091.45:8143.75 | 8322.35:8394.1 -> 0.4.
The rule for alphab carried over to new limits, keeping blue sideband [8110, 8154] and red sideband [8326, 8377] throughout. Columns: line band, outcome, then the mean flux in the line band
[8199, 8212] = 0.03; 14.7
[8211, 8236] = 0.00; 15.1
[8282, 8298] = -0.02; 15.1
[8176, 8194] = 0.00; 15.2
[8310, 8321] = 0.03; 14.4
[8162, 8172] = 0.01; 15.1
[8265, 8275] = 0.01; 14.8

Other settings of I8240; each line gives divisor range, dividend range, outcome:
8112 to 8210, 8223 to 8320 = 0.98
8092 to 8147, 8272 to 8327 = 0.96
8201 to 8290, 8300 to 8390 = 0.97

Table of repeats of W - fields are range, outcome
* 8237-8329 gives 14.8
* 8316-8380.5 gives 14.6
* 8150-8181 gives 15.3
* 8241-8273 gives 14.9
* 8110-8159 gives 15.4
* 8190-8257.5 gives 14.9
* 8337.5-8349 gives 14.7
